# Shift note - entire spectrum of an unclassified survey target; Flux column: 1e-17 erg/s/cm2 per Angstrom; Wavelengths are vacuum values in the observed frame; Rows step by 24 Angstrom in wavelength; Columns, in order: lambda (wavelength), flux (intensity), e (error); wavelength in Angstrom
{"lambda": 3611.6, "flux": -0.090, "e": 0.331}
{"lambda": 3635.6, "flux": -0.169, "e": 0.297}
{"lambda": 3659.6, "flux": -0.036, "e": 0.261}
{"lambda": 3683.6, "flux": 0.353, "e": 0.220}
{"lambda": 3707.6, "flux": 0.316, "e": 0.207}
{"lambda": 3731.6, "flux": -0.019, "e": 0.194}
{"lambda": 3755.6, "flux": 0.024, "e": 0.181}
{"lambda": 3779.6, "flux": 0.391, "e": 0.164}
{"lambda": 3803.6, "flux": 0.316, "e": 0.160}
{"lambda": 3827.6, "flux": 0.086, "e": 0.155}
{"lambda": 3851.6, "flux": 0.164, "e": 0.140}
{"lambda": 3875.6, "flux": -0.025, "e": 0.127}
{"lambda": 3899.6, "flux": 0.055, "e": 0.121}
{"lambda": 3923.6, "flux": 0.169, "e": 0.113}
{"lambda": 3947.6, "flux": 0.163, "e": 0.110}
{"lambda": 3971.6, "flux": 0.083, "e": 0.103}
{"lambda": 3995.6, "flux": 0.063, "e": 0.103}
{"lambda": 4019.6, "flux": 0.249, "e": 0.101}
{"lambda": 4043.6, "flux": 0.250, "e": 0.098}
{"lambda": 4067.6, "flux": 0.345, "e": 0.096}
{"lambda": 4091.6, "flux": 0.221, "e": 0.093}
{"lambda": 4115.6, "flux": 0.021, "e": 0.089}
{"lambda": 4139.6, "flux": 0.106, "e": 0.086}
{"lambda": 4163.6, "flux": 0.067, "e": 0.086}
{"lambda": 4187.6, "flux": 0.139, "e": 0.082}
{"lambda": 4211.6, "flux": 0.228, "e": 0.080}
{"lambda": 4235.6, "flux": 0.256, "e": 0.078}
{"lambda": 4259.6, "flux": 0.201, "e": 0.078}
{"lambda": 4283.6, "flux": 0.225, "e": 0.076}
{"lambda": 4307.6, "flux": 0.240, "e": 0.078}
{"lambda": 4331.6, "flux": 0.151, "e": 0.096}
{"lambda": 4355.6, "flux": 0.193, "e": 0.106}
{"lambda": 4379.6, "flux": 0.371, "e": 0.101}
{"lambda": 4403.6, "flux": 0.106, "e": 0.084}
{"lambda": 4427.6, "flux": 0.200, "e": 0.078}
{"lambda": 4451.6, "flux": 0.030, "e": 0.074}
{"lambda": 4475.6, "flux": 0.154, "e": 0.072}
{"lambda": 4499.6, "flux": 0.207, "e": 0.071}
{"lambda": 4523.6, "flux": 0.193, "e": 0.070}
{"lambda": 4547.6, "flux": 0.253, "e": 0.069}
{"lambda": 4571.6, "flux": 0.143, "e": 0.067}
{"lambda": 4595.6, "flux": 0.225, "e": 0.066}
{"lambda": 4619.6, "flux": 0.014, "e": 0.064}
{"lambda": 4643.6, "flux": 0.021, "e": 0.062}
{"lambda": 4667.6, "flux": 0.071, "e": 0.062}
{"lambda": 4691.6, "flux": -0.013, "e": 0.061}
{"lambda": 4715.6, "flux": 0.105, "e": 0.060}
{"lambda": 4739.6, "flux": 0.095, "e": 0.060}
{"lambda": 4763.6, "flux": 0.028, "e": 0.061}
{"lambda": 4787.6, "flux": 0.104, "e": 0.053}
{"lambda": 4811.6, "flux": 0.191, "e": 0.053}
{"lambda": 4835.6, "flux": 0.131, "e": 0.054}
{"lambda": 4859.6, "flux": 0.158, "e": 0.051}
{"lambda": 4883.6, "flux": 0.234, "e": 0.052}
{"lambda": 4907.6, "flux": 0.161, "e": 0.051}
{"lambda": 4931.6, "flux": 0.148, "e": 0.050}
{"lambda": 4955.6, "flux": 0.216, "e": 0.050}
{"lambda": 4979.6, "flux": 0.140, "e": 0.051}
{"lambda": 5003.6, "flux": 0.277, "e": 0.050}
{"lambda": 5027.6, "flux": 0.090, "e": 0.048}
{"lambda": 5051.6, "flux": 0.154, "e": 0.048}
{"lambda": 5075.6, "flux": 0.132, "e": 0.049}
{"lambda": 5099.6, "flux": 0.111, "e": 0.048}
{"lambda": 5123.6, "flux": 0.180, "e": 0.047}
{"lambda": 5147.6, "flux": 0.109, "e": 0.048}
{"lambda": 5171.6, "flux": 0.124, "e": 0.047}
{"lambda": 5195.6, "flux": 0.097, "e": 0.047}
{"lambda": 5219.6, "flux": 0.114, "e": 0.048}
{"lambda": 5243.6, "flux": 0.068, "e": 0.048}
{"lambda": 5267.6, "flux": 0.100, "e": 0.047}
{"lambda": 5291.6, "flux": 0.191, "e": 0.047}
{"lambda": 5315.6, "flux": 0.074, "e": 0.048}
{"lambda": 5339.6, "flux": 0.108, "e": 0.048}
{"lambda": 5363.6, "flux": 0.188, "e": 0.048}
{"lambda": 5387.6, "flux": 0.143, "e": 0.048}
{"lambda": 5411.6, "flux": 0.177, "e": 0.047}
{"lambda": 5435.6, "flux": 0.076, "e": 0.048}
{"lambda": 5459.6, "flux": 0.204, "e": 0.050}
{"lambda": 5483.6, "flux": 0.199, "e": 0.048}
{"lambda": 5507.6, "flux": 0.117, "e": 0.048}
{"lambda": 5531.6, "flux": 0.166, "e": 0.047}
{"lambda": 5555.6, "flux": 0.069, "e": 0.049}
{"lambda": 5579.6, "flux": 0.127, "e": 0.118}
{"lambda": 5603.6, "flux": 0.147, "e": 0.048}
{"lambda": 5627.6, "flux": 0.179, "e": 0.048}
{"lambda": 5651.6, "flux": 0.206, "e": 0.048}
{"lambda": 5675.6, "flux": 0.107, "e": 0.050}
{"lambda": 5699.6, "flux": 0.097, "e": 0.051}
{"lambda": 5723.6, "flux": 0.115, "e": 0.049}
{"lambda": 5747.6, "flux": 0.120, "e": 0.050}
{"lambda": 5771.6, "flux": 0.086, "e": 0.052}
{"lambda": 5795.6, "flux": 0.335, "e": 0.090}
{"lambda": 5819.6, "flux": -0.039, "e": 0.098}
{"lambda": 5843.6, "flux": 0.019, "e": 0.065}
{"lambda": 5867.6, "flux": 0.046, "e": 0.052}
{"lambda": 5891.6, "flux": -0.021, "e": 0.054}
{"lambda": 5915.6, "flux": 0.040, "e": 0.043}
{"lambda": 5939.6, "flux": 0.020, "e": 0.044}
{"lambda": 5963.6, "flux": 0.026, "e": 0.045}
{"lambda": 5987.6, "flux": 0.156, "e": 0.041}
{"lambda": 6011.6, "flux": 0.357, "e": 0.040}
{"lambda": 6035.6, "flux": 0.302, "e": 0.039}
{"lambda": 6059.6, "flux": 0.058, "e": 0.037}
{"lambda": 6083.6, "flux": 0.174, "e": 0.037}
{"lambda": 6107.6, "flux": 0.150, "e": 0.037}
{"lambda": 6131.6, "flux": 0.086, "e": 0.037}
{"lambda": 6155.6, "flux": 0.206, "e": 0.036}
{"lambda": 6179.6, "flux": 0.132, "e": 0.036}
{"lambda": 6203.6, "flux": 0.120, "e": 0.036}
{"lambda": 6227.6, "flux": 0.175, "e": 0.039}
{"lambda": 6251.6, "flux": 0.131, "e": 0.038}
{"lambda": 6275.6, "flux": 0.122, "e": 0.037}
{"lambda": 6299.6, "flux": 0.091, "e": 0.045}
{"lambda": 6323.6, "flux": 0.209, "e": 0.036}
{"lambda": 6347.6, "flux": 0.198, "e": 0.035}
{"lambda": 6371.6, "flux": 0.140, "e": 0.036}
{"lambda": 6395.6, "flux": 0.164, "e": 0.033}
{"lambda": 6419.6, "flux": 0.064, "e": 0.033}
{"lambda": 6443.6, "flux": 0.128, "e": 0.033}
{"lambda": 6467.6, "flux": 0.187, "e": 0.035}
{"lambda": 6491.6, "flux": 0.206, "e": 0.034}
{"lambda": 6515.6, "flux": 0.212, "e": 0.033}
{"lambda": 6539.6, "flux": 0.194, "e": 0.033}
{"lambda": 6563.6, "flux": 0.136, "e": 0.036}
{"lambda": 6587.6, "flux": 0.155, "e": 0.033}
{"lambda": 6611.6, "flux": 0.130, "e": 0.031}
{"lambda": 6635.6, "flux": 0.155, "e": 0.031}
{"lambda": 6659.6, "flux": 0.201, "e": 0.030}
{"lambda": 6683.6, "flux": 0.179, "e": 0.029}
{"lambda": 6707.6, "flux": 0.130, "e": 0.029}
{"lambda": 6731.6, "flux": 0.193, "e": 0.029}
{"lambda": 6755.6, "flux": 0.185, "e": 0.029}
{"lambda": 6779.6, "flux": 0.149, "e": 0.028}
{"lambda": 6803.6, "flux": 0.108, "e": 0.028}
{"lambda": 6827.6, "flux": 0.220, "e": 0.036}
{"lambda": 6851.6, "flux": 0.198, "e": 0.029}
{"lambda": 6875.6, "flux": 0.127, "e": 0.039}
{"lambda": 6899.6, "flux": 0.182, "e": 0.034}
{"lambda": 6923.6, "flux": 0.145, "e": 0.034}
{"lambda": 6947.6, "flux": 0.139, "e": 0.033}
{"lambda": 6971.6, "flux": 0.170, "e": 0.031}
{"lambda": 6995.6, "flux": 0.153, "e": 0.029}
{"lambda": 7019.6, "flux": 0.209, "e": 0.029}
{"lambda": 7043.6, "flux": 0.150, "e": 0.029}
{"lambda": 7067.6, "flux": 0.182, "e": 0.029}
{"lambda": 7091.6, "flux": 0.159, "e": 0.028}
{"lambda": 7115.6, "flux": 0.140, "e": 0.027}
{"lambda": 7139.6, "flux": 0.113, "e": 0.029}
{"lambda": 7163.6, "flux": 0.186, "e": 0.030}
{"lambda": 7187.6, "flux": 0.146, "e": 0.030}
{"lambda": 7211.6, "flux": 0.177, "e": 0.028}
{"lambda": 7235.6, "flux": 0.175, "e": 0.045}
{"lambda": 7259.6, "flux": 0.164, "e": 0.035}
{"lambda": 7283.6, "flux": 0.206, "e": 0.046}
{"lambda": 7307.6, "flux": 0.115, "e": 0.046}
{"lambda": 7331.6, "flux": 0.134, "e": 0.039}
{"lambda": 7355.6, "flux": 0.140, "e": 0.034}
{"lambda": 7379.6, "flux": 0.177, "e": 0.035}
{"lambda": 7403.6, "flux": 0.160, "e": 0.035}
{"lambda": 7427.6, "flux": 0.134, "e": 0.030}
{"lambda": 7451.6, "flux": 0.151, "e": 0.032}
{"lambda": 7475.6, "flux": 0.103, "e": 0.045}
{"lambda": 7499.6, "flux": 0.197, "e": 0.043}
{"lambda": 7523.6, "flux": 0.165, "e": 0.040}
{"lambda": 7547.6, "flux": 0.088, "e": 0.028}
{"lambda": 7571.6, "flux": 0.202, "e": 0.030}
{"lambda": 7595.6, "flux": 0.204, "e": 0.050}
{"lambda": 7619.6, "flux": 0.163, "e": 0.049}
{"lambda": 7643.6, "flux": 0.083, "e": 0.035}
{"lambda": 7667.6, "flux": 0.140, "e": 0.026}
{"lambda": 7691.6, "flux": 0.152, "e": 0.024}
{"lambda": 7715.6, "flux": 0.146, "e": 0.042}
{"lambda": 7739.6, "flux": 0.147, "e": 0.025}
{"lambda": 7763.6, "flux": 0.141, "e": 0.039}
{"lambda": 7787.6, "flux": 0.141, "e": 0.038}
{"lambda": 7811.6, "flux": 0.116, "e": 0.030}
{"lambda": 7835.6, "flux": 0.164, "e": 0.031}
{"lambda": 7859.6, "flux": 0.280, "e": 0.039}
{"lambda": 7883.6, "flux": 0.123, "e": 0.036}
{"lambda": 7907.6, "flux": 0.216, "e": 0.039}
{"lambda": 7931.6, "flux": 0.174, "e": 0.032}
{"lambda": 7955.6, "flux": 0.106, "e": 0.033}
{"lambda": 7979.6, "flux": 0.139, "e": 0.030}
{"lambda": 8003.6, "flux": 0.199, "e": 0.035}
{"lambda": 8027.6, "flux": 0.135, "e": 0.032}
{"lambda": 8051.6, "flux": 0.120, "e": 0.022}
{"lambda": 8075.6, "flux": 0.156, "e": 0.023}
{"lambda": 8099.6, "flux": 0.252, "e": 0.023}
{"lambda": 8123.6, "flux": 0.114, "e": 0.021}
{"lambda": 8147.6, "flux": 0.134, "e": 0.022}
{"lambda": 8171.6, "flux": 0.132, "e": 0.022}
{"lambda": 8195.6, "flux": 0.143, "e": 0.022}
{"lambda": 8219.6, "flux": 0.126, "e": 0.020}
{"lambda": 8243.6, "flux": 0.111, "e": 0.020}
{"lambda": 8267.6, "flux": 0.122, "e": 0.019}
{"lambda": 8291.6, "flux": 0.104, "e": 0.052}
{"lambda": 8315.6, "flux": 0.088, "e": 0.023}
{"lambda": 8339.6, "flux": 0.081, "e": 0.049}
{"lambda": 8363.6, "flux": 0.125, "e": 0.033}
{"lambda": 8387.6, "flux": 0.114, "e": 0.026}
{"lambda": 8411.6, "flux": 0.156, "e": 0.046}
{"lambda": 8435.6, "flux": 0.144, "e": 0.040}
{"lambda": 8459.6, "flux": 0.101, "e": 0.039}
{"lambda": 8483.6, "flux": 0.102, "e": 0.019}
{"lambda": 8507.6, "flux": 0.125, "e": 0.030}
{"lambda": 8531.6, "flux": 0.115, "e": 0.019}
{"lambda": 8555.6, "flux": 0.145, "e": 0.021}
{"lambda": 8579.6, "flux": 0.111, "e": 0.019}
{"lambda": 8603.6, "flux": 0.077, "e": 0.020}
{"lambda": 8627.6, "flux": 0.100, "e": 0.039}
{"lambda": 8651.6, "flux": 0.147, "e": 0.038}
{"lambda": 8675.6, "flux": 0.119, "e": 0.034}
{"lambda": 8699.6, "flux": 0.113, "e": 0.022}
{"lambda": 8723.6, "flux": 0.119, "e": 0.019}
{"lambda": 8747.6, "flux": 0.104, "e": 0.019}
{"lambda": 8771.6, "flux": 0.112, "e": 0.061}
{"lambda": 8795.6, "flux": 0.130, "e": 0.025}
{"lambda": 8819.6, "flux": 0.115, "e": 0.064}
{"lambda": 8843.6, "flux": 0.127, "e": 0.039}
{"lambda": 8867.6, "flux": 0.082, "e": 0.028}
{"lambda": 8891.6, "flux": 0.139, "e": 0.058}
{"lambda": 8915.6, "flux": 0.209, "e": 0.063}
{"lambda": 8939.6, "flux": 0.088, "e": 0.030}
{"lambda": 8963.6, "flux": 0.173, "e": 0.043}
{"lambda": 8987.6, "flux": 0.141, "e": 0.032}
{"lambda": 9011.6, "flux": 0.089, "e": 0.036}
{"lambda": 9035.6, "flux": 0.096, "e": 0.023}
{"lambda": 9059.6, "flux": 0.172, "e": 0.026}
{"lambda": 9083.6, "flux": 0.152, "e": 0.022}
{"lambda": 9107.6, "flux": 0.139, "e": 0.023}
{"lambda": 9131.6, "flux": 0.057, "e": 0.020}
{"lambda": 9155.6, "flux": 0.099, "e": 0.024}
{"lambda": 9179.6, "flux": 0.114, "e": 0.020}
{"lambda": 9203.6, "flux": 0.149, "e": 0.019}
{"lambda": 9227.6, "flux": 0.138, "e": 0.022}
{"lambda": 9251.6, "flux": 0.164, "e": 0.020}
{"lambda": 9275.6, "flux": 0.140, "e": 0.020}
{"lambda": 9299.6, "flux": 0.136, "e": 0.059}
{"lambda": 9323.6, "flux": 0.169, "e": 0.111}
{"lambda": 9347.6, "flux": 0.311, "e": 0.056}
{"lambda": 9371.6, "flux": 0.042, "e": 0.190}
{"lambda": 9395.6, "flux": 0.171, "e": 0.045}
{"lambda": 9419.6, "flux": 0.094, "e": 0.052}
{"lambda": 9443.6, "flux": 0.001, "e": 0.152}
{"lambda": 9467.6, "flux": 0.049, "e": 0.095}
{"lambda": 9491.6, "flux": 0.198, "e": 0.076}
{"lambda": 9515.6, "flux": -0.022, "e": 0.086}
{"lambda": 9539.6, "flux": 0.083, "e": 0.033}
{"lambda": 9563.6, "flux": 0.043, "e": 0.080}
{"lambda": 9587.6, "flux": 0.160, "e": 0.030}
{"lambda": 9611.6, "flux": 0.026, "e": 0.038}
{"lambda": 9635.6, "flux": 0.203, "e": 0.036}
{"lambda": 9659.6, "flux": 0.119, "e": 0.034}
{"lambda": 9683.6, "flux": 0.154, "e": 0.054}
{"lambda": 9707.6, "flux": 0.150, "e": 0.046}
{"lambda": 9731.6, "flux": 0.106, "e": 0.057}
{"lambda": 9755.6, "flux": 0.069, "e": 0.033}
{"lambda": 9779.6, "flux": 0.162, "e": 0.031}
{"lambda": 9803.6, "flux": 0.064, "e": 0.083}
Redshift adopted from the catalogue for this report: 0.62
